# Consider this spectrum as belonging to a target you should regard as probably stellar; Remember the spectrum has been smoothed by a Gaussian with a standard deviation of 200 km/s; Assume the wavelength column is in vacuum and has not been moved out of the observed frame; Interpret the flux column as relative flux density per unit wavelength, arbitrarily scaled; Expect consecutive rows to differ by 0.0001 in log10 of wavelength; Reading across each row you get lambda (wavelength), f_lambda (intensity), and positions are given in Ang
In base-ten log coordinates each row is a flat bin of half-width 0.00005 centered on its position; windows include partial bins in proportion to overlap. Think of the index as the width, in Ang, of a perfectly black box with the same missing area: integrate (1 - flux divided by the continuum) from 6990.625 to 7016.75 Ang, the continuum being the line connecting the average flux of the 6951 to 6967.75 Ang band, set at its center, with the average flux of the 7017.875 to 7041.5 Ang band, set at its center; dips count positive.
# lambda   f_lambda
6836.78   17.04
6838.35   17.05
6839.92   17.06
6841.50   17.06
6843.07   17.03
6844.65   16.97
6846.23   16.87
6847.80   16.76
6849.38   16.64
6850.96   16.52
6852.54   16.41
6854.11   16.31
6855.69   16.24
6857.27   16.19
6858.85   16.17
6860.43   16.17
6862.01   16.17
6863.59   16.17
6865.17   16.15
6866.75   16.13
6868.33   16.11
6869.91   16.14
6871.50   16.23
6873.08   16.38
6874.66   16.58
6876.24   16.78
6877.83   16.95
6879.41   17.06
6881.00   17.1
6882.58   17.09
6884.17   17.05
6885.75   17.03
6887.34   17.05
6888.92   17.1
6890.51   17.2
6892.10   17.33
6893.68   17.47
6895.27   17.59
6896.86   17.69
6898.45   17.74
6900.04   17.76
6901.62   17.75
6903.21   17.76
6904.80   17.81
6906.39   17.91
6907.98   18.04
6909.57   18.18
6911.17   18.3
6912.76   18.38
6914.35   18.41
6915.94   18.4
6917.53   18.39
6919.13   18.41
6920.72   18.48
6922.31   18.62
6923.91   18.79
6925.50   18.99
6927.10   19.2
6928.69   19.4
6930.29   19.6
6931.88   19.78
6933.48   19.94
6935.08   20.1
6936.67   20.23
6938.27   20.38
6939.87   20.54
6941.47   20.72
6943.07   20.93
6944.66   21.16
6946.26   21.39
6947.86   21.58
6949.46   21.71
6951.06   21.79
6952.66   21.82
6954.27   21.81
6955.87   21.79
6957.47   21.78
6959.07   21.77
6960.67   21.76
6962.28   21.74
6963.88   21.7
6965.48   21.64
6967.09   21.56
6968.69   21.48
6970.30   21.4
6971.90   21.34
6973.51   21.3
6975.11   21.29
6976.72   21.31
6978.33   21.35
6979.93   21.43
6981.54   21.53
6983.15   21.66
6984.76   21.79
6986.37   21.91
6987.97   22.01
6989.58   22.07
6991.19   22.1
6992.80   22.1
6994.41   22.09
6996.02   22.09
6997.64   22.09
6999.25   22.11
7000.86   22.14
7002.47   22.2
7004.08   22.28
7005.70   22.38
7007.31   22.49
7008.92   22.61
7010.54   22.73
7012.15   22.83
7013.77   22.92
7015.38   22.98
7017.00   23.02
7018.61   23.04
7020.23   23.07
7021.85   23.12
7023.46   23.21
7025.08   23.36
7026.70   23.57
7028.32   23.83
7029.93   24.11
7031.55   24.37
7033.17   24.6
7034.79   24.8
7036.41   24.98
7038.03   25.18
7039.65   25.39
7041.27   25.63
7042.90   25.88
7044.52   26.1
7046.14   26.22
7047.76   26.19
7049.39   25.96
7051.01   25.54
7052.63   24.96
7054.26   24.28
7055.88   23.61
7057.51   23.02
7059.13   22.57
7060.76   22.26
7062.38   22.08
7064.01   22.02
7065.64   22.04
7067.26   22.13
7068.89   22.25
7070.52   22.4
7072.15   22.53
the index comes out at 0.9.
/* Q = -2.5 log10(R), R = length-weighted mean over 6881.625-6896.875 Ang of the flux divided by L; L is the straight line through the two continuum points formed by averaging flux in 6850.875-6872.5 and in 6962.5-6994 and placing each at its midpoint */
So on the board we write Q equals 0.02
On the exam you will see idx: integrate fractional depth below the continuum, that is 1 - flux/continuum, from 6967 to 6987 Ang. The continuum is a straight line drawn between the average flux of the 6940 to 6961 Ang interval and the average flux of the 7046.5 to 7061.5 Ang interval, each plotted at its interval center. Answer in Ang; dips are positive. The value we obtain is 0.7 Ang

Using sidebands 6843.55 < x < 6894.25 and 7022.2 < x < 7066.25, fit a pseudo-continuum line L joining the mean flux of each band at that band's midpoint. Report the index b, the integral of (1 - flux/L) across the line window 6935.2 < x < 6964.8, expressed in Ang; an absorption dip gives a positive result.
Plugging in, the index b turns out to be -1.7 Ang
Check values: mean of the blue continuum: 16.6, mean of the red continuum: 24.3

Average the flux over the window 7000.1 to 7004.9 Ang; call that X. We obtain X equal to 22.2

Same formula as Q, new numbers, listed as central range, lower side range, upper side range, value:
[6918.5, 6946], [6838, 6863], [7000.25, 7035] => 0.00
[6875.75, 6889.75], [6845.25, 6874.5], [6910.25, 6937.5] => 0.02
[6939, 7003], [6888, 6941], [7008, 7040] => -0.02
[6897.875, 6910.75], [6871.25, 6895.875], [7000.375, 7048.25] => 0.01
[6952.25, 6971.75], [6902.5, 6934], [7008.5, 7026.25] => -0.06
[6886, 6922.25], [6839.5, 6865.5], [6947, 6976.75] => 0.06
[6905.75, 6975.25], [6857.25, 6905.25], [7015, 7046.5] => -0.02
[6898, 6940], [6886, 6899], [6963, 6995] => 0.00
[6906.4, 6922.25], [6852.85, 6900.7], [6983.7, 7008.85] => 0.01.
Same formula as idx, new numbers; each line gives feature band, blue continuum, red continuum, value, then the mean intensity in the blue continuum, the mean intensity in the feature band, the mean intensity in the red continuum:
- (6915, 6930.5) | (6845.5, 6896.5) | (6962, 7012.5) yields 0.2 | 16.7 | 18.8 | 21.9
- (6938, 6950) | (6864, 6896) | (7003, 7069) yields -0.9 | 16.8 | 21.1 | 23.8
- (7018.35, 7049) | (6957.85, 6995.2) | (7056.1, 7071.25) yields -3.4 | 21.7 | 24.6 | 22.4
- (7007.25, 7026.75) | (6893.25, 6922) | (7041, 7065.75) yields -0.2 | 18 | 23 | 24.3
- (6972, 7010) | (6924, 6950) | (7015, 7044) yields 1.1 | 20.3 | 21.9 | 24.2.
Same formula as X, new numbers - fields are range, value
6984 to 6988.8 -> 21.9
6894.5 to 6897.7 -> 17.6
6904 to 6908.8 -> 17.9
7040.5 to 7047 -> 26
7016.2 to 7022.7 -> 23.1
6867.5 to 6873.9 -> 16.2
